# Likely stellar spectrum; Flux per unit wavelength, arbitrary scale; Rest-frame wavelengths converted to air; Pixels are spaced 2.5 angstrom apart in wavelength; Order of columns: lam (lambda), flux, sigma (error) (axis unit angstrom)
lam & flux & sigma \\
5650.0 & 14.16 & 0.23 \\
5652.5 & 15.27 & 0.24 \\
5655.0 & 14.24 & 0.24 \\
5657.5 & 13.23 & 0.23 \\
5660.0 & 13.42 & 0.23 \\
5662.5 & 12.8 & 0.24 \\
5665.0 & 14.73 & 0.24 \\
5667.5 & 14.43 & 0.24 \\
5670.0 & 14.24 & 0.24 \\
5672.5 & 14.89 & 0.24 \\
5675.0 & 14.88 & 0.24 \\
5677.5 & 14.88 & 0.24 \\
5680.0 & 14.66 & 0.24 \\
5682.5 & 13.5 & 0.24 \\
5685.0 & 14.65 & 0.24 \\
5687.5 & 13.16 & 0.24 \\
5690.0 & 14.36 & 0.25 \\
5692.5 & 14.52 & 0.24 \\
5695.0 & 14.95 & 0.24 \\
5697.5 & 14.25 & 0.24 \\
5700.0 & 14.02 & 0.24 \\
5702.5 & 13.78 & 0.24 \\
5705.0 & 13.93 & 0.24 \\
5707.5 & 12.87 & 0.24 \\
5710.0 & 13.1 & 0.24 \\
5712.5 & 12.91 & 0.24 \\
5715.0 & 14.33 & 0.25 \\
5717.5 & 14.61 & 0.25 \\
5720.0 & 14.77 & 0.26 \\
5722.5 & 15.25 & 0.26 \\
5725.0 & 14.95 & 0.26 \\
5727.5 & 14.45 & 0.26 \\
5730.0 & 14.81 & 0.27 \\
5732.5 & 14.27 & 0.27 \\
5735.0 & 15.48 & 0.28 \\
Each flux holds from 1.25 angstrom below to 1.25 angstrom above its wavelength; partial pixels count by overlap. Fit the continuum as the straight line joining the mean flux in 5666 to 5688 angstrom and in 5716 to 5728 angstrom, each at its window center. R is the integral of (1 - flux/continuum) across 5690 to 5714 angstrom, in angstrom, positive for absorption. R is 1.3 angstrom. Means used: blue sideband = 14.4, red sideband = 14.8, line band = 13.8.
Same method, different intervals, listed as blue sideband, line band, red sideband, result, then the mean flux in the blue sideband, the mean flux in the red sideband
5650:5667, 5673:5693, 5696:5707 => -0.5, 14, 13.9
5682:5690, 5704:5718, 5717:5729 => 0.9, 13.9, 14.8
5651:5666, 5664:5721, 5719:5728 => 1.0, 13.9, 14.9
